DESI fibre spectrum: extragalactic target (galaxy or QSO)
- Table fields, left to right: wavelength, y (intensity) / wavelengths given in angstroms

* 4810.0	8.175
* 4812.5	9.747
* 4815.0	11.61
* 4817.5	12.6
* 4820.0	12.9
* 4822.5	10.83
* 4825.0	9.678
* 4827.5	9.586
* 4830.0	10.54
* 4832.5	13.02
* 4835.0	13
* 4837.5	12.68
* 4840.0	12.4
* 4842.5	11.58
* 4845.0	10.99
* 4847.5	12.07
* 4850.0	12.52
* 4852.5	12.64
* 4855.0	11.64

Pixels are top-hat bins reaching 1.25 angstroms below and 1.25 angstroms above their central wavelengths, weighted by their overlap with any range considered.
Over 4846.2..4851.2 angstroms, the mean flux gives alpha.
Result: 12.3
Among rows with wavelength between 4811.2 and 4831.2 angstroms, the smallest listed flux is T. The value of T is 9.586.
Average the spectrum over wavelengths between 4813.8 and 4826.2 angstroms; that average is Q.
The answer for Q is 11.5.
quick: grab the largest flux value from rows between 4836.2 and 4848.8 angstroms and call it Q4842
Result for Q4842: 12.68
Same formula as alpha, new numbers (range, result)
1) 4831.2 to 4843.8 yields 12.5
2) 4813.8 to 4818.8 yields 12.1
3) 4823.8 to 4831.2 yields 9.93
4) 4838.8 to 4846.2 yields 11.7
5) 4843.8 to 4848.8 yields 11.5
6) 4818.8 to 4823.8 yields 11.8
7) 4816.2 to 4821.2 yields 12.7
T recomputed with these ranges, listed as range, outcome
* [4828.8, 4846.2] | 10.54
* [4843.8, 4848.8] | 10.99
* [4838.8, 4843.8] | 11.58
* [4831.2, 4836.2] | 13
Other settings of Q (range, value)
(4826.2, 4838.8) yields 11.8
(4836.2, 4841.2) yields 12.5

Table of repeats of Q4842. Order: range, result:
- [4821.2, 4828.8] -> 10.83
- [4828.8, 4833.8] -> 13.02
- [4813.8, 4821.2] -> 12.9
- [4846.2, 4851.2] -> 12.52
